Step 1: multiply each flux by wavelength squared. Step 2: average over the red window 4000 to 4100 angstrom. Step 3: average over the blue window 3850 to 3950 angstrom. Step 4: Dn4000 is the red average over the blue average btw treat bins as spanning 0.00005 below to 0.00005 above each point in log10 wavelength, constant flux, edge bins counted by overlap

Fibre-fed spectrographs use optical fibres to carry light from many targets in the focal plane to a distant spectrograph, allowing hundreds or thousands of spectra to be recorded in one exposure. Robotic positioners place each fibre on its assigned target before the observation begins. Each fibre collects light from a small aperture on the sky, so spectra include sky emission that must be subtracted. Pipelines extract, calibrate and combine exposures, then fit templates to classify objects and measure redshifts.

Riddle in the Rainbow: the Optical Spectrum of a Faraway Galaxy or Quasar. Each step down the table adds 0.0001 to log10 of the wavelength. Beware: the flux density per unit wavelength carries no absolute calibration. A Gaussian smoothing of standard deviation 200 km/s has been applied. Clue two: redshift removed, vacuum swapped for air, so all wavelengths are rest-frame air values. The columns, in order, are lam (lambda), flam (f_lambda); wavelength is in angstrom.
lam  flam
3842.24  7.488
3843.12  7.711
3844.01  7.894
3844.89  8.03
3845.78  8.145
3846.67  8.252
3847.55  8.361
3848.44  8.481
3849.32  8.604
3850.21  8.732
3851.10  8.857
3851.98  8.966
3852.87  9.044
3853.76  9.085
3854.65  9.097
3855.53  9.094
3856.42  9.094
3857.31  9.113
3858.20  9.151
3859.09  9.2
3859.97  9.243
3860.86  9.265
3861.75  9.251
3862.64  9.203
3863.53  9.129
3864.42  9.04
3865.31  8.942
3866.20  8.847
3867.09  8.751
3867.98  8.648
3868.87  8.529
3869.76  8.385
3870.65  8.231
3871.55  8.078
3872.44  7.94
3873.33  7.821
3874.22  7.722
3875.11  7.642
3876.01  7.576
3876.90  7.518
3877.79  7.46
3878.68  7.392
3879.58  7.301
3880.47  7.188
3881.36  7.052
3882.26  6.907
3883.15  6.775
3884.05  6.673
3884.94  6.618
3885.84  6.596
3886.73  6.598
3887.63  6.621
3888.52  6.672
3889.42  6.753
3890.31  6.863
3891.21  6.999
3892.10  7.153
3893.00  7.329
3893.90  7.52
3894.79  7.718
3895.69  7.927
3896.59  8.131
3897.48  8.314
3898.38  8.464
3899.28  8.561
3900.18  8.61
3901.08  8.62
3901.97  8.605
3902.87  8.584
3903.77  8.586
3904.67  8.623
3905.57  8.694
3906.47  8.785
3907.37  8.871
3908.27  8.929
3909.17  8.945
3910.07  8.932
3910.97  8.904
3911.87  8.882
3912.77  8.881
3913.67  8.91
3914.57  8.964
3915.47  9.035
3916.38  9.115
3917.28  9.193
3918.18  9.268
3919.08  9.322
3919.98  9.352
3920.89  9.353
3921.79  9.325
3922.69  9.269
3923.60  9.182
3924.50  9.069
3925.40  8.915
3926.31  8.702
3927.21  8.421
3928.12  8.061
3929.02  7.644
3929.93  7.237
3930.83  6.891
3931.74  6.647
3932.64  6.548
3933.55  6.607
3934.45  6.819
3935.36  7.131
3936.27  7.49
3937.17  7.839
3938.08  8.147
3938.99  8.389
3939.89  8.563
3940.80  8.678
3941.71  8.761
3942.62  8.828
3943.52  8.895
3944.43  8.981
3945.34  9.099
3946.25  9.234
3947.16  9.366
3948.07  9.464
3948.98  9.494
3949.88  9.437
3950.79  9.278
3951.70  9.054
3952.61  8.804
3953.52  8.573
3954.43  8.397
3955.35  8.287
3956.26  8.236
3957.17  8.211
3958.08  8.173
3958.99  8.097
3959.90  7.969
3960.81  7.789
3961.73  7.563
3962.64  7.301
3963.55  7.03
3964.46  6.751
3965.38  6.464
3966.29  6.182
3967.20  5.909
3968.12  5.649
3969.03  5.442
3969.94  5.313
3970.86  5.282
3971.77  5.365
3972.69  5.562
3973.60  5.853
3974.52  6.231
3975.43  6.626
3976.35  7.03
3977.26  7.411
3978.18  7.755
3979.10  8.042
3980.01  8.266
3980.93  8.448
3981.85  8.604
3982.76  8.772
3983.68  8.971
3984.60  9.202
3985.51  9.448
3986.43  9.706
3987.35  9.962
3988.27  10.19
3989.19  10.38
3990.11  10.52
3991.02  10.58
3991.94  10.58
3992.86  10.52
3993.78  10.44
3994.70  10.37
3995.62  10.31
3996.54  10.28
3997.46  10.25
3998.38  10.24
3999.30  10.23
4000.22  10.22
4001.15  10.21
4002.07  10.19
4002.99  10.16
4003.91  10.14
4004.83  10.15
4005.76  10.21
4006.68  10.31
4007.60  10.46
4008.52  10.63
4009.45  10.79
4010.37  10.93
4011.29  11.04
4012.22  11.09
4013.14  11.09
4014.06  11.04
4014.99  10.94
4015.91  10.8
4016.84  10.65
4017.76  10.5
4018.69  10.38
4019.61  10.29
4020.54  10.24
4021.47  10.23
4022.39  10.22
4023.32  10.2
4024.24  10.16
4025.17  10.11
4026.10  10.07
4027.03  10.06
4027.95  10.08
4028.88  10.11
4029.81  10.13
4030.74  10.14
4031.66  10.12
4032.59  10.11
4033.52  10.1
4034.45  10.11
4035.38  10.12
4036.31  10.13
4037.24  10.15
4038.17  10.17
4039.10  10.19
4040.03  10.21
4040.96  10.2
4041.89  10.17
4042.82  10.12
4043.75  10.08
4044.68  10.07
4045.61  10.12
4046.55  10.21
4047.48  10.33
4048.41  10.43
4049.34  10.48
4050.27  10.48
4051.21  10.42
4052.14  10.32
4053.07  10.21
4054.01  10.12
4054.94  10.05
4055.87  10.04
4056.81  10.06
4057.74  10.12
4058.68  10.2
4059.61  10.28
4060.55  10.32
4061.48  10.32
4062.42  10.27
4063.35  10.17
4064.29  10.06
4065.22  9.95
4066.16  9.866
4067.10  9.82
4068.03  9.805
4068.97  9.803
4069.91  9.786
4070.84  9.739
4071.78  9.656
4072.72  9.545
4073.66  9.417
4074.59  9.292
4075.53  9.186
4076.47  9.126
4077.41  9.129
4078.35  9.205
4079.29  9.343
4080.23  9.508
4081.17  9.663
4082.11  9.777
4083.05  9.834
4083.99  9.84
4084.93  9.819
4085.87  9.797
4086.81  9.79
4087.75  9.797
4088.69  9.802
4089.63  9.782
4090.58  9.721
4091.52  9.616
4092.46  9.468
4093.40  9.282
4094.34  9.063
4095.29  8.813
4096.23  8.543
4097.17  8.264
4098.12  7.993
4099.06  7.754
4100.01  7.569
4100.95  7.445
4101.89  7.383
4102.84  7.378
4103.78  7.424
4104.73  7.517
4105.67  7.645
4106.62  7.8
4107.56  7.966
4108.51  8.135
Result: 1.29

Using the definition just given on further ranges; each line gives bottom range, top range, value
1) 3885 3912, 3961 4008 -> 1.12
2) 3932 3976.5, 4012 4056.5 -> 1.40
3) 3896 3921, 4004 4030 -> 1.25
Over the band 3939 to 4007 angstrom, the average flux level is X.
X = 8.6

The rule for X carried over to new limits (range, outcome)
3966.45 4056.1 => 9.61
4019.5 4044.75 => 10.1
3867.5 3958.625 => 8.2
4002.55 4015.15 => 10.6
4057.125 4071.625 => 10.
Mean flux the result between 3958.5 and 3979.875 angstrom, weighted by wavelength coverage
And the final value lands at 6.66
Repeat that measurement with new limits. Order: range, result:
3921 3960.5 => 8.39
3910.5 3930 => 8.89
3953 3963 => 8.06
